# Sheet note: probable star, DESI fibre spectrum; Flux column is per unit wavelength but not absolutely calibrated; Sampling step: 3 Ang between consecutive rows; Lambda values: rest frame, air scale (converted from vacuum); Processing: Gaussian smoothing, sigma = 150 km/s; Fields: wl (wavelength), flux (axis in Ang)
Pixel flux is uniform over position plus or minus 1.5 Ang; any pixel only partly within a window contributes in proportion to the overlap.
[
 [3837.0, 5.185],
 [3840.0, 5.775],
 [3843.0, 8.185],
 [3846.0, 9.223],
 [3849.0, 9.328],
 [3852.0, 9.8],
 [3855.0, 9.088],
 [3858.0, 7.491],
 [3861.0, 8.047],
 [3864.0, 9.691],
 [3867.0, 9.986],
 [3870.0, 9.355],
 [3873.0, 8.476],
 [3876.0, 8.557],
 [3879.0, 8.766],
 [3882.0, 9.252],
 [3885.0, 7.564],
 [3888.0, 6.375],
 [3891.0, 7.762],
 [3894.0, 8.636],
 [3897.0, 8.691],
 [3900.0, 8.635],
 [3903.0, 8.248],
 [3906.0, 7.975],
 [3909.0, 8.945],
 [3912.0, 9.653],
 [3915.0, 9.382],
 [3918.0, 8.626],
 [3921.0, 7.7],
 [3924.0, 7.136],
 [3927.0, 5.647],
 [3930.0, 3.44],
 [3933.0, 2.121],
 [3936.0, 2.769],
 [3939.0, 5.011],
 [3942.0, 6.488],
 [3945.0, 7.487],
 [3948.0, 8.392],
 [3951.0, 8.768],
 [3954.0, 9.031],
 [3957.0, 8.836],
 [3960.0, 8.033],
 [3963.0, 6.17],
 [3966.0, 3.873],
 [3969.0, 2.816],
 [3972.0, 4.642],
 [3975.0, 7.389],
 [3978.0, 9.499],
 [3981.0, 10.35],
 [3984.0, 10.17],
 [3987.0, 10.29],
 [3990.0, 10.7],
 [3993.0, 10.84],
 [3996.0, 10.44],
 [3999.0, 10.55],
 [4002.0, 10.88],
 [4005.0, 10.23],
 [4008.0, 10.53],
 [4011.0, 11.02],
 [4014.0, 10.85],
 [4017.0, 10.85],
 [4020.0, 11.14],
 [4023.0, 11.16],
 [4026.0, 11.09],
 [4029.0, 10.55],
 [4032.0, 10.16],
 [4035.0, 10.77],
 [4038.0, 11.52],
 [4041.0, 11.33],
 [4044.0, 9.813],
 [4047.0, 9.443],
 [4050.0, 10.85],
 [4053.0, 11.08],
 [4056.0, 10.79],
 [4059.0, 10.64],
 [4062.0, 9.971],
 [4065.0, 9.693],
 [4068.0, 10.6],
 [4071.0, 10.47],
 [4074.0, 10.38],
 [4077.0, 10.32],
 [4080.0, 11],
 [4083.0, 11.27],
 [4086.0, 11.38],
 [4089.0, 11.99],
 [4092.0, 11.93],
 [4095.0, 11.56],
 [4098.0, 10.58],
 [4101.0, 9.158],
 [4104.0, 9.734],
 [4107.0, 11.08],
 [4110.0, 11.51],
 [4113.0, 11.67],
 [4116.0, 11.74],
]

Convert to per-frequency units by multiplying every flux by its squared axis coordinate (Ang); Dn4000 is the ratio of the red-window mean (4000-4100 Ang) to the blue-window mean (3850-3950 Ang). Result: 1.50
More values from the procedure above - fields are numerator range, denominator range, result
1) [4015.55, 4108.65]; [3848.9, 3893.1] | 1.37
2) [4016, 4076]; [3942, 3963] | 1.37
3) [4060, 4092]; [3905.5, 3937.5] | 1.76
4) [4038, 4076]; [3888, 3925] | 1.35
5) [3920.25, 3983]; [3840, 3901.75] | 0.79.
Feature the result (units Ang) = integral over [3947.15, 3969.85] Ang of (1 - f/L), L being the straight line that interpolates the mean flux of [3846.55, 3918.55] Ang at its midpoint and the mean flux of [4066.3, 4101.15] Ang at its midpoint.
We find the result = 5.8 Ang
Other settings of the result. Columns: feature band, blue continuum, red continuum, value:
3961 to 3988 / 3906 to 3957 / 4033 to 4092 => 3.5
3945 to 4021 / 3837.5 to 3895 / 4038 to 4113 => 5.8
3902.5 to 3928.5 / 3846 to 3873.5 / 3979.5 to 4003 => 4.1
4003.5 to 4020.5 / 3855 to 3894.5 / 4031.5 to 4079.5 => -1.2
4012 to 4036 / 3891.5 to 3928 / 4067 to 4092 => -1.7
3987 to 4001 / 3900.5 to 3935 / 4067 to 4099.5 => -2.6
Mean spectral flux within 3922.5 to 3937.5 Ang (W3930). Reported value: 4.22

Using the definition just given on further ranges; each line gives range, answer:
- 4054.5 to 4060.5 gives 10.7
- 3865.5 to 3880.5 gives 9.03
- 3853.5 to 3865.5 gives 8.58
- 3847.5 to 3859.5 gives 8.93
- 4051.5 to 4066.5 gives 10.4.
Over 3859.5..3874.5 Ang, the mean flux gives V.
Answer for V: 9.11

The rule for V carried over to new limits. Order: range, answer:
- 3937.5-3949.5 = 6.84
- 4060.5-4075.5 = 10.2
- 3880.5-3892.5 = 7.74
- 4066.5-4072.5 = 10.5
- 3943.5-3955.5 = 8.42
